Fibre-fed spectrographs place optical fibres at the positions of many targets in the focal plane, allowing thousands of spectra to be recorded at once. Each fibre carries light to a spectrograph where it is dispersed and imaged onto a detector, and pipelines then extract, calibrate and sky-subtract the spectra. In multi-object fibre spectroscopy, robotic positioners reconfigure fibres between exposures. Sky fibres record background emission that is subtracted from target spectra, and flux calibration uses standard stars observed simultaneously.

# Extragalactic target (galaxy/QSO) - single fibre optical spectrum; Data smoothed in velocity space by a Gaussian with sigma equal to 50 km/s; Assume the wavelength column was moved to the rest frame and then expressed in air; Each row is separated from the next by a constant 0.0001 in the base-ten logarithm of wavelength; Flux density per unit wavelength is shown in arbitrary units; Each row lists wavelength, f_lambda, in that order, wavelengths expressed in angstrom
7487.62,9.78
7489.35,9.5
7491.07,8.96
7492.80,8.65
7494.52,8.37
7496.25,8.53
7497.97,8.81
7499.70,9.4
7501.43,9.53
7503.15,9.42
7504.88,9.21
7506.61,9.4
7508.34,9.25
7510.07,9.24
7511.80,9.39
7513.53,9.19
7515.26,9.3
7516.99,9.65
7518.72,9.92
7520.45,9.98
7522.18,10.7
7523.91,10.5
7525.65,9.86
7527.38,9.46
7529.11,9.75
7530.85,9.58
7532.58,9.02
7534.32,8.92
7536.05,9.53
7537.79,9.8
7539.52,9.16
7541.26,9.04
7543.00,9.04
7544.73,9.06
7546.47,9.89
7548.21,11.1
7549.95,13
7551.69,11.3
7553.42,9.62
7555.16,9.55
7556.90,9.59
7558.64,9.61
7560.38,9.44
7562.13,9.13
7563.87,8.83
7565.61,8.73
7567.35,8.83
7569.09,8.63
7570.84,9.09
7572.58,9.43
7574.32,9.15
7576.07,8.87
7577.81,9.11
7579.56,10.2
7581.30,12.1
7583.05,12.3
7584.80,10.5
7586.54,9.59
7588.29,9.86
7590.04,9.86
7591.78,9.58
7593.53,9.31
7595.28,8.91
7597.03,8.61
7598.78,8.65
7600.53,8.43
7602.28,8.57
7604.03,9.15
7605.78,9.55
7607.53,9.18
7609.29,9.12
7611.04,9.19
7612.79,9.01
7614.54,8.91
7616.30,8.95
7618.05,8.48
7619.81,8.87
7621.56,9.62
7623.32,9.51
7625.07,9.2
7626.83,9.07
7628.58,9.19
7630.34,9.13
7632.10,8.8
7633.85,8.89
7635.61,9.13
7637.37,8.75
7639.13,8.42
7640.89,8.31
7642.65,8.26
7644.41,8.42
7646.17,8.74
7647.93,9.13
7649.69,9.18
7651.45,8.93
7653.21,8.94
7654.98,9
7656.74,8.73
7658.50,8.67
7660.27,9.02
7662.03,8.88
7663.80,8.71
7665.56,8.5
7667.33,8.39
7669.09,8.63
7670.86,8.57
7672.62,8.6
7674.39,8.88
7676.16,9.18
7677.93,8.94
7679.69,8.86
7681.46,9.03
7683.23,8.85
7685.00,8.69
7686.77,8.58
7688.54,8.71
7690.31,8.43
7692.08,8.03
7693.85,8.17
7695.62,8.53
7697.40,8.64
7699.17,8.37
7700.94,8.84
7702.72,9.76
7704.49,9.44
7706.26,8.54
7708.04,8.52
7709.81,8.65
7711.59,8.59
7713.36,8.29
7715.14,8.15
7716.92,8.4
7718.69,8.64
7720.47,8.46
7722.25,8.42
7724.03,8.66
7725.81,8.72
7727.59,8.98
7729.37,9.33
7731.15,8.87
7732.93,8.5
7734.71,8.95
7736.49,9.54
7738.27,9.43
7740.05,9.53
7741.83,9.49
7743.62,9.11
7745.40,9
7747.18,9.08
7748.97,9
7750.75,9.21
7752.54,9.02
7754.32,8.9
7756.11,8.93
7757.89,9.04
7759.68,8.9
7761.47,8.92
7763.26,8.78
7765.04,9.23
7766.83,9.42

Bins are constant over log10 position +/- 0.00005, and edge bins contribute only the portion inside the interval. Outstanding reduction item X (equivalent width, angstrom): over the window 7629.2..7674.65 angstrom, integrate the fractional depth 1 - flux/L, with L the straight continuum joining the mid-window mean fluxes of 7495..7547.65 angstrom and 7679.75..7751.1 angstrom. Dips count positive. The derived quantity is 1.3 angstrom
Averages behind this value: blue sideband 9.45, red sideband 8.8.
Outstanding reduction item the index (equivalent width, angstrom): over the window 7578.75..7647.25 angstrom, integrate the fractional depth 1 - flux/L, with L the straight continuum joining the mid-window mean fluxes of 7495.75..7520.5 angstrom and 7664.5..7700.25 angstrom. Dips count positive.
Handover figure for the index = -2.4 angstrom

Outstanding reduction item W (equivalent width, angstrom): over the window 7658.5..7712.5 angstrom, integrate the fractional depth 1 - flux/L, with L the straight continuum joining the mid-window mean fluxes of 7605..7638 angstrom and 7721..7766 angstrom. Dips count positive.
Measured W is 2.0 angstrom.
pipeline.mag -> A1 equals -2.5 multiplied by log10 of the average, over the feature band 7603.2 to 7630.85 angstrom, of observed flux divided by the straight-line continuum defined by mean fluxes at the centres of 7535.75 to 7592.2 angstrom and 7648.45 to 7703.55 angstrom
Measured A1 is 0.02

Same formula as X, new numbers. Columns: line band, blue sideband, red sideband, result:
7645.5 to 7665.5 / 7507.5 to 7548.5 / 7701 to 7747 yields 0.5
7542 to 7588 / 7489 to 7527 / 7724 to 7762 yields -2.5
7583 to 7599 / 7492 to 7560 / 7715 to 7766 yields -0.4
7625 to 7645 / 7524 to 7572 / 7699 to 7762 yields 1.0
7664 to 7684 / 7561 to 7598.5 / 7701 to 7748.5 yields 0.8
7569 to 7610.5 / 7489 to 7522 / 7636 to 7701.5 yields -2.4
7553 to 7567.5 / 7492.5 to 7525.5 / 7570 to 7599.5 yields 0.5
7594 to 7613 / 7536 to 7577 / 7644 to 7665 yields 0.6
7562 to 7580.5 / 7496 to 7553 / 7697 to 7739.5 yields 0.7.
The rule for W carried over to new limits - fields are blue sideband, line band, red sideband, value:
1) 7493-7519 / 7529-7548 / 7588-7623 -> -0.45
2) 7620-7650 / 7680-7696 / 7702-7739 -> 0.50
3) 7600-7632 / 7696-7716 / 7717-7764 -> 0.64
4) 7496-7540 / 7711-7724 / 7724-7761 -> 0.97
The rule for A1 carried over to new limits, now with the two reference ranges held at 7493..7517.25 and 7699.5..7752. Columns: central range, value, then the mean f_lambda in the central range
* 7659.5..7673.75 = 0.04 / 8.67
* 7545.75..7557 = -0.17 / 10.7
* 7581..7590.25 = -0.18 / 10.7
